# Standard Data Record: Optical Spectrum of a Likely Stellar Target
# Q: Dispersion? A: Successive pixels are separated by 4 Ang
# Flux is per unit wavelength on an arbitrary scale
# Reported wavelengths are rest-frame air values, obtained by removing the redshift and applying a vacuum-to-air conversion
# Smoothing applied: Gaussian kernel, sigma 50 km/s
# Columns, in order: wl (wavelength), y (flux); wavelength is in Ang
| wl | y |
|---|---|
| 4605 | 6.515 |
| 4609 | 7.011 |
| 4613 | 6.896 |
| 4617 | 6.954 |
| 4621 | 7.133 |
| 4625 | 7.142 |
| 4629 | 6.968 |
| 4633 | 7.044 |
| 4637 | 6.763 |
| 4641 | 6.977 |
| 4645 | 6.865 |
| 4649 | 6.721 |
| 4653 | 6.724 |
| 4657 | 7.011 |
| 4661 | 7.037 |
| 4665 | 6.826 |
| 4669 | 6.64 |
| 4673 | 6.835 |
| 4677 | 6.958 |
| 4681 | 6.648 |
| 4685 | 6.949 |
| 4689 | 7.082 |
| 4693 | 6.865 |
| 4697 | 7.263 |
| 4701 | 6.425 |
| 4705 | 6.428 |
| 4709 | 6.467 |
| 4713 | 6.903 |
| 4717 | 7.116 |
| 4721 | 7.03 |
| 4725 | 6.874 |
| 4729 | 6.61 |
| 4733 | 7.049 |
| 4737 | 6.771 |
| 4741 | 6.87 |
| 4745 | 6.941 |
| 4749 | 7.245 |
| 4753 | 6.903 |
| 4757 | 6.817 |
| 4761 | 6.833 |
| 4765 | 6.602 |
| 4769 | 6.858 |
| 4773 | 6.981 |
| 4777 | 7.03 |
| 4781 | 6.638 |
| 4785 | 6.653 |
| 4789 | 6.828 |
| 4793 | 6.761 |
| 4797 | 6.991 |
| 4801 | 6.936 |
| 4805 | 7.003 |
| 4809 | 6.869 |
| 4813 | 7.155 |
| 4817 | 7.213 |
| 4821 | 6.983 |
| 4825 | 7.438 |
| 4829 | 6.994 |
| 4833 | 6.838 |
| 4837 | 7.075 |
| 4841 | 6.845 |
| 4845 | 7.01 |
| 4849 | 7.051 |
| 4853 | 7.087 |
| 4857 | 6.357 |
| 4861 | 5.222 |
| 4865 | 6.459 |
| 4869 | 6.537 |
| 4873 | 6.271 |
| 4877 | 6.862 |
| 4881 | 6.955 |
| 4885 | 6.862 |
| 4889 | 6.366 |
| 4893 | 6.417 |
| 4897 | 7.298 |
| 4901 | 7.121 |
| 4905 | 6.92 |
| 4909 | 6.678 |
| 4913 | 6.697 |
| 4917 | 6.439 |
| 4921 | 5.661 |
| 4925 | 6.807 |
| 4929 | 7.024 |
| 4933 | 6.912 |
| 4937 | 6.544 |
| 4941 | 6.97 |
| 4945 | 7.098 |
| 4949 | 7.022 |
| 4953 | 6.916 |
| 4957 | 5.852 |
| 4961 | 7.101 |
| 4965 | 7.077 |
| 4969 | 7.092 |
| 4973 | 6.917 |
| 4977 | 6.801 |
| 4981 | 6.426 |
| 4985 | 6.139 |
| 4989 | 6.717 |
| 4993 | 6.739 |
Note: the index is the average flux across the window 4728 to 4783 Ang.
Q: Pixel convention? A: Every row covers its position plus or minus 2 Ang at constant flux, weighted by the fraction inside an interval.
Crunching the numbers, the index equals 6.87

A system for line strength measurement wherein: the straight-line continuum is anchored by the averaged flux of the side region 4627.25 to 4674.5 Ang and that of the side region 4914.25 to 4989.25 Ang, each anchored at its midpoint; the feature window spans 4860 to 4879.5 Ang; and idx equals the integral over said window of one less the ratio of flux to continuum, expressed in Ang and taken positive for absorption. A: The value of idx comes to 1.2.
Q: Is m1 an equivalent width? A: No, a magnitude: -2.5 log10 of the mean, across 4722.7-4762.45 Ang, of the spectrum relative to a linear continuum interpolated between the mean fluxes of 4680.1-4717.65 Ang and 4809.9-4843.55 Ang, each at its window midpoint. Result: 0.000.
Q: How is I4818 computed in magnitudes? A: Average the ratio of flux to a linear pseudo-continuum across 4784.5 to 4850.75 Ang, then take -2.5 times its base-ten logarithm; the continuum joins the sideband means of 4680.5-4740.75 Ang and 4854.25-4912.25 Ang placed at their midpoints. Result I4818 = -0.05 mag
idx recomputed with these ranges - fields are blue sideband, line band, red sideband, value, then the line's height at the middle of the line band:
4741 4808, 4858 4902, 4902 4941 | 1.0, 6.72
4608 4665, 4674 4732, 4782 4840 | 1.0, 6.95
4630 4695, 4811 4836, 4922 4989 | -1.0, 6.82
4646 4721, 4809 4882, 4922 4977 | 0.5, 6.84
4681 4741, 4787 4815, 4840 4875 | -1.2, 6.65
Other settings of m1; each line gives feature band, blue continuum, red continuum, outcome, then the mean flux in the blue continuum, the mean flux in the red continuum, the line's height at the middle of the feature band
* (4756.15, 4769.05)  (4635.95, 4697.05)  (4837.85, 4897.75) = 0.00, 6.88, 6.63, 6.76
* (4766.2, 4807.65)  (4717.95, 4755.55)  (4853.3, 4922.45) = -0.01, 6.93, 6.56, 6.8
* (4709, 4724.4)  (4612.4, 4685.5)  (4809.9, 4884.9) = -0.01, 6.9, 6.8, 6.86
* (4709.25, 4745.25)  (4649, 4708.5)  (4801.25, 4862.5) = -0.01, 6.82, 6.89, 6.84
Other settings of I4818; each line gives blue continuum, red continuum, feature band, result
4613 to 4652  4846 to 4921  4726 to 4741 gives 0.00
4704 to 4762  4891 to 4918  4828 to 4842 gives -0.02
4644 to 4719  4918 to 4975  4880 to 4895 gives 0.03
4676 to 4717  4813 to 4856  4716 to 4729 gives -0.01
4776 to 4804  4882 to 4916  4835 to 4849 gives -0.03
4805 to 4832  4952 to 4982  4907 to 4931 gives 0.05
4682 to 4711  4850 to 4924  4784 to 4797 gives -0.02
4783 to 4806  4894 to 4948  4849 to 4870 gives 0.07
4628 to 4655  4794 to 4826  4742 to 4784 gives 0.02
